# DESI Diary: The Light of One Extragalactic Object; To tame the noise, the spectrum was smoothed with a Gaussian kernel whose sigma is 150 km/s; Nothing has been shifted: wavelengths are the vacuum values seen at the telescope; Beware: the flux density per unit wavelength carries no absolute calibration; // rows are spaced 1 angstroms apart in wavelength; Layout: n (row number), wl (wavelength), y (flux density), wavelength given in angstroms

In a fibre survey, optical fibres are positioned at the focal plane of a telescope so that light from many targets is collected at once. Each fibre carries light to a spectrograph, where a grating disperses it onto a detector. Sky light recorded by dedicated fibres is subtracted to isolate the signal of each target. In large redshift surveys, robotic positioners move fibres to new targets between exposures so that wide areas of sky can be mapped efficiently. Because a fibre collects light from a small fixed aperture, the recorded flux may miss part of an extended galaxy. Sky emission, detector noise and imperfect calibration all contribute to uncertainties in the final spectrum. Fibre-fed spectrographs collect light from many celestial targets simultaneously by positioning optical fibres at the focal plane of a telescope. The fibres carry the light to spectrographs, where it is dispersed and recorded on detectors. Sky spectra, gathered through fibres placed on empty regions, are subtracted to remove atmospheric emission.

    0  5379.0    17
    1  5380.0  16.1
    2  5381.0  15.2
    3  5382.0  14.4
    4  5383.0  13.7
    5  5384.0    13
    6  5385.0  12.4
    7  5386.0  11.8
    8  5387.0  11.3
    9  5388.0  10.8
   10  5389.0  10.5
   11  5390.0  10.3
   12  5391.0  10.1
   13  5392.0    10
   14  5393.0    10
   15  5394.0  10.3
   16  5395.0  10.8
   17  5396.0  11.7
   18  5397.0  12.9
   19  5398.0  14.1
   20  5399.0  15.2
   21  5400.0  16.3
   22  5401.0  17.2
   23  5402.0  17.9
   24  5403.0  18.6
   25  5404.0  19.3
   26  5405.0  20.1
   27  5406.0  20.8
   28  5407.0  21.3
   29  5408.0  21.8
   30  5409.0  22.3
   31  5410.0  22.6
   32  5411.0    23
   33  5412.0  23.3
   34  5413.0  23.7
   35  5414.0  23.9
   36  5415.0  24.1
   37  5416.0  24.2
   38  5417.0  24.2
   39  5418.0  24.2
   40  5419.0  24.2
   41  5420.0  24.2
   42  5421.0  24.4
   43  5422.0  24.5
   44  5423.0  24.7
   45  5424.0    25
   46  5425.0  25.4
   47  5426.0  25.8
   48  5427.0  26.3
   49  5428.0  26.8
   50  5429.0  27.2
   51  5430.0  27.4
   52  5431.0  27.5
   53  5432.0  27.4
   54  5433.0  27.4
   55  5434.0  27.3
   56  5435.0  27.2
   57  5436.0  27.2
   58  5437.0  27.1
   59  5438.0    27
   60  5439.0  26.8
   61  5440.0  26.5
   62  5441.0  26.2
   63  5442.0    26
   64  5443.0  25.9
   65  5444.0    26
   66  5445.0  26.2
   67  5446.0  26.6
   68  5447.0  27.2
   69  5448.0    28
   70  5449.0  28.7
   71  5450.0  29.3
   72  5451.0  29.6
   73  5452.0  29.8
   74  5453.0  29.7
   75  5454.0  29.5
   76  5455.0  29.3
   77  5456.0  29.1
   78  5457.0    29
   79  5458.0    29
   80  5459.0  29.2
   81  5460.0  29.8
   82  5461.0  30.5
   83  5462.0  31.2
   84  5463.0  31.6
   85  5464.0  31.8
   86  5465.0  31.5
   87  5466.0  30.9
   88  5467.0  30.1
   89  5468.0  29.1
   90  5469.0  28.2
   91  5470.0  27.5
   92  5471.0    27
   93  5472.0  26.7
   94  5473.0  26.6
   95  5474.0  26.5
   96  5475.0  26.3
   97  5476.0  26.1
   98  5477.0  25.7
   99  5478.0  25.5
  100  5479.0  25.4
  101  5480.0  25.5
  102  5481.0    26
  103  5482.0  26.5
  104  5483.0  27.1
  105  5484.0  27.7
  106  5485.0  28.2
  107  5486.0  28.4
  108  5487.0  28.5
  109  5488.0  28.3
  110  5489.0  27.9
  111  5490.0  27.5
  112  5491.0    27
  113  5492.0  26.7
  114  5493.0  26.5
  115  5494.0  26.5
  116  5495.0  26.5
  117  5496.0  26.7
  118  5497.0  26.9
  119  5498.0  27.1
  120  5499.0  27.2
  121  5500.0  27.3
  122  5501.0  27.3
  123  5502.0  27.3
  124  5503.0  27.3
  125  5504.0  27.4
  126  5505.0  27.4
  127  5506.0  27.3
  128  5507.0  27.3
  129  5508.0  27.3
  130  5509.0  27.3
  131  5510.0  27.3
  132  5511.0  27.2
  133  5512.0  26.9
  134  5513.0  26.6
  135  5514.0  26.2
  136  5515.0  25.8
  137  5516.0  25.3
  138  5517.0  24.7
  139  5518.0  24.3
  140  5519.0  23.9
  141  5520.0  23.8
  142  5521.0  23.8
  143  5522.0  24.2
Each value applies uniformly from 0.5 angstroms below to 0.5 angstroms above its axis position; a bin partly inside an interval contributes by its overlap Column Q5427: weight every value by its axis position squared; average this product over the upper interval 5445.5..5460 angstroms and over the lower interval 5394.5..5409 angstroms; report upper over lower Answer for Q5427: 1.7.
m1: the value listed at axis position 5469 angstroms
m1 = 28.2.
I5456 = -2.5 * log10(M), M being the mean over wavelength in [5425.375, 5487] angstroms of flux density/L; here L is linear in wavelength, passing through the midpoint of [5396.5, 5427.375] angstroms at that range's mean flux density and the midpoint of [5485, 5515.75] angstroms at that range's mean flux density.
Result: -0.14 mag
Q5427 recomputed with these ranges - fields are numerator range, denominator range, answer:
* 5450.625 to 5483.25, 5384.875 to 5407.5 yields 2.07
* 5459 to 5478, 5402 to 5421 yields 1.30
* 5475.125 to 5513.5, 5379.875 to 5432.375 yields 1.46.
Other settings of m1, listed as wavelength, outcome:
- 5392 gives 10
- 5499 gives 27.2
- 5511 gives 27.2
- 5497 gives 26.9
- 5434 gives 27.3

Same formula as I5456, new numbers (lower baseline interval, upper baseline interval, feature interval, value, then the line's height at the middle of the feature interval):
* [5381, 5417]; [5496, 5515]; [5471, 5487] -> -0.09 mag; 24.5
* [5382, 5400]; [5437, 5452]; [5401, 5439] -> -0.21 mag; 20.2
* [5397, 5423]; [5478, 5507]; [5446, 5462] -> -0.19 mag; 24.4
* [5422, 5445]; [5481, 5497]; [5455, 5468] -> -0.13 mag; 26.9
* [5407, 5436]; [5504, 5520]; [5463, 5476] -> -0.12 mag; 25.7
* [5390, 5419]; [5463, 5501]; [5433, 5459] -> -0.19 mag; 23.2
